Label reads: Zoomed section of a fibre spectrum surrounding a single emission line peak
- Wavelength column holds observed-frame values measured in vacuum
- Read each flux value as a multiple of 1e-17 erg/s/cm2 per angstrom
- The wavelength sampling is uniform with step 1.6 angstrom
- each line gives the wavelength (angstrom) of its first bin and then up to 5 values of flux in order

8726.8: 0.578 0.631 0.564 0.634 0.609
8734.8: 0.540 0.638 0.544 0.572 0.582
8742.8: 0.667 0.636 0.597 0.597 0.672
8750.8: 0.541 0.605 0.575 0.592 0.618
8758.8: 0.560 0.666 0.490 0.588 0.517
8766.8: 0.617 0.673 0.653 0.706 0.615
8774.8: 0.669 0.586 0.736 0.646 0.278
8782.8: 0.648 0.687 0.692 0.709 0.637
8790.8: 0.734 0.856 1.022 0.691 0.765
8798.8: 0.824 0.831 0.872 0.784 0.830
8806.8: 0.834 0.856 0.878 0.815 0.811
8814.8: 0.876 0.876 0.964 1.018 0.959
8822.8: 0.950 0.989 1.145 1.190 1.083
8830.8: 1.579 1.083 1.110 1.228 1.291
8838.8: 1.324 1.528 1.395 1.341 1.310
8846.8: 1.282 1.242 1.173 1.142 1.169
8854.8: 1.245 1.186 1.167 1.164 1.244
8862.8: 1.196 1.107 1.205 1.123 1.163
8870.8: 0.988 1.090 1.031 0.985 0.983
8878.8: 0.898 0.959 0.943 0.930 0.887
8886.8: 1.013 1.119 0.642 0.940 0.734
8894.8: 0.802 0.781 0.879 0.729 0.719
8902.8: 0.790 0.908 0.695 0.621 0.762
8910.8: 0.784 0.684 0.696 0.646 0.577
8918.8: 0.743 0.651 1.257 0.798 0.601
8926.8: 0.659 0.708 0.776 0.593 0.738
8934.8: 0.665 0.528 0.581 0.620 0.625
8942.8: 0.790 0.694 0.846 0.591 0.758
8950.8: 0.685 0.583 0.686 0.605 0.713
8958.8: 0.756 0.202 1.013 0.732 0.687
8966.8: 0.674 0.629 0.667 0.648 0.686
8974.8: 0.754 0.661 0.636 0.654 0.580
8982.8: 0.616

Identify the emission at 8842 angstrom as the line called Mg II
